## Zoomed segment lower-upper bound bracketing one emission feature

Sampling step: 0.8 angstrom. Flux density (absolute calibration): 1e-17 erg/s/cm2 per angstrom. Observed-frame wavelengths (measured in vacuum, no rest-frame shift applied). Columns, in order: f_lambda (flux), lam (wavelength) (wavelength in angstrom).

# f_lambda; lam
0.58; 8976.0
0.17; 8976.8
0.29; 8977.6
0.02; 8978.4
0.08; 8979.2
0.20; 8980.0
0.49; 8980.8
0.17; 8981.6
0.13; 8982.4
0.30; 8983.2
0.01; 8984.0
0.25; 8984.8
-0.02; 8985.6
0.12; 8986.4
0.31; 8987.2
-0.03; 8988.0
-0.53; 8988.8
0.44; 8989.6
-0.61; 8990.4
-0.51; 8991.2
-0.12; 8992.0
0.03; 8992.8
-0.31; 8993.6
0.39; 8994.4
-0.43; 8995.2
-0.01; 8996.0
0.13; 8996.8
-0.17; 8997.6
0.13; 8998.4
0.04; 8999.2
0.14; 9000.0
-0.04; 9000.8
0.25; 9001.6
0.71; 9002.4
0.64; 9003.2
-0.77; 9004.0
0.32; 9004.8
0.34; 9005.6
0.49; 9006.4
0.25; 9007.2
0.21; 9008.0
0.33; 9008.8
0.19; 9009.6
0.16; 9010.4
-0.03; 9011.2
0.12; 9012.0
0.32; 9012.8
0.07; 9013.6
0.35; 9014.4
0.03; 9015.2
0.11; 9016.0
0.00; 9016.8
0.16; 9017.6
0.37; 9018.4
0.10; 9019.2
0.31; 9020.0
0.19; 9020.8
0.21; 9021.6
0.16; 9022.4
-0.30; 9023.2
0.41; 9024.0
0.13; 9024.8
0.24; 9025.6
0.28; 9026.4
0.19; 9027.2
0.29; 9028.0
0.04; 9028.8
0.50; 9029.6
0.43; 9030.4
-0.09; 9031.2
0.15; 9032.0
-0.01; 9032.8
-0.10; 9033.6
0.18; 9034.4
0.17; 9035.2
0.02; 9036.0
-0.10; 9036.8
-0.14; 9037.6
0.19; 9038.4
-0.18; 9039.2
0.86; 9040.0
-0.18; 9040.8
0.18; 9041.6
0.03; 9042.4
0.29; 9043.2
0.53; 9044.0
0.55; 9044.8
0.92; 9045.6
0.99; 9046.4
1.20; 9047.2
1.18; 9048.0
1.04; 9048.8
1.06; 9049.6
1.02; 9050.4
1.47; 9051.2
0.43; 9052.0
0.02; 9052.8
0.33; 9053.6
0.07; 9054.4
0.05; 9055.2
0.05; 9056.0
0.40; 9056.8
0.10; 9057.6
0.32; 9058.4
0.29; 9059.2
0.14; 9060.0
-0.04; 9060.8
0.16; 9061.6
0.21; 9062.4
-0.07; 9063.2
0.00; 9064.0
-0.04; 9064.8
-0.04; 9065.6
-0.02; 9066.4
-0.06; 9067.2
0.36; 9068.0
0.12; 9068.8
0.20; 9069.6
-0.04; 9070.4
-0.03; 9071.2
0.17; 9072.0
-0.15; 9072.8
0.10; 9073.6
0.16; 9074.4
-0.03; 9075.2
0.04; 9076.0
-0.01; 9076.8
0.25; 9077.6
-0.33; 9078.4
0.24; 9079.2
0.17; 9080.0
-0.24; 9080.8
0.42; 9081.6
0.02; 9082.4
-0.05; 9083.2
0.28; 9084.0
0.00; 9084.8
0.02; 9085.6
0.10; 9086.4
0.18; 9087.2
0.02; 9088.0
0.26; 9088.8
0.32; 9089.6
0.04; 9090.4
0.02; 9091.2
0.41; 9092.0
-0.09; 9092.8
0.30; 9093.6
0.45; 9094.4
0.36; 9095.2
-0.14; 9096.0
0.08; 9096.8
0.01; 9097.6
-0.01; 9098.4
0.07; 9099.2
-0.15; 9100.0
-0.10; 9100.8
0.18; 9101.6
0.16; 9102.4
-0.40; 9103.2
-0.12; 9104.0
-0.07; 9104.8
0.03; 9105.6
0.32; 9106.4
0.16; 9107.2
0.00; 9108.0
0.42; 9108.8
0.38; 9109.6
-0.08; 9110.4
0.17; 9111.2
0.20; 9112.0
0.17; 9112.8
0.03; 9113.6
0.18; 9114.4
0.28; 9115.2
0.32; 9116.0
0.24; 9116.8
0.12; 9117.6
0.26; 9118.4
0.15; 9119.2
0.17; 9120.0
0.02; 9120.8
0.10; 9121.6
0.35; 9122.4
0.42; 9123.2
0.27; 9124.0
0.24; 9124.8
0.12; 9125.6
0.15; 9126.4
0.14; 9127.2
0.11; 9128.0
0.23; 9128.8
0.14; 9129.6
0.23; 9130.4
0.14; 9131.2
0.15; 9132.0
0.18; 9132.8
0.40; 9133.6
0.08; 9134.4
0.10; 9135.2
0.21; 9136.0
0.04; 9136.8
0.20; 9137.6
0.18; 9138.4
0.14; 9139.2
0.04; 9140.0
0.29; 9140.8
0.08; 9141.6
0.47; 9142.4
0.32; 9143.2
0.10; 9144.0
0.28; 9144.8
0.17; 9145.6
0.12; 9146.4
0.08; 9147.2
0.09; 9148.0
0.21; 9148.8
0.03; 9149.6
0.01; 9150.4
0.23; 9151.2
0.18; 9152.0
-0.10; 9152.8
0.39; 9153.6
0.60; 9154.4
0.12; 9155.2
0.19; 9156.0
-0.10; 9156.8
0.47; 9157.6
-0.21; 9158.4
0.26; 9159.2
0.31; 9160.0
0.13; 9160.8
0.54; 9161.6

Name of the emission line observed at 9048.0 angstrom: H-beta 4861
